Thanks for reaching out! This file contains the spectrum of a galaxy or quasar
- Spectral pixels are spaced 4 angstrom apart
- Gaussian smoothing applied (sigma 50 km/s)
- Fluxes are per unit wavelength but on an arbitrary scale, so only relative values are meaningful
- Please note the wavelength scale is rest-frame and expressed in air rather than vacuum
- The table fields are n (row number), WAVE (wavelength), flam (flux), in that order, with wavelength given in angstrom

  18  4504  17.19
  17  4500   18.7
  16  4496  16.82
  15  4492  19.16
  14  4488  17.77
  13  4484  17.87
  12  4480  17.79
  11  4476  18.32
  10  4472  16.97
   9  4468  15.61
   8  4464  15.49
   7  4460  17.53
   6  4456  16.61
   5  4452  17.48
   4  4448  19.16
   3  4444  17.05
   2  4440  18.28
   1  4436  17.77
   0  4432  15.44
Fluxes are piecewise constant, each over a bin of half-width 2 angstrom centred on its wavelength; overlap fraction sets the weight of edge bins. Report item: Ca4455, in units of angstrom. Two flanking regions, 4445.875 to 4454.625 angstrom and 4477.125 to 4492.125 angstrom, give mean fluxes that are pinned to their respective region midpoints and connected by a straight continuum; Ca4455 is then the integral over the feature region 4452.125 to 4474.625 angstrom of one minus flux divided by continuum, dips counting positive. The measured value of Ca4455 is 1.9 angstrom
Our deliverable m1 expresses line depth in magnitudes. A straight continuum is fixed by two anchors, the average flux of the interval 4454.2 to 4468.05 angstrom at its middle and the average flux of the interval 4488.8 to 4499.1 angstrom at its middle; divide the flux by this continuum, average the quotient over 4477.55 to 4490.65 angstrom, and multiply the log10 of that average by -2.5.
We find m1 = -0.02 mag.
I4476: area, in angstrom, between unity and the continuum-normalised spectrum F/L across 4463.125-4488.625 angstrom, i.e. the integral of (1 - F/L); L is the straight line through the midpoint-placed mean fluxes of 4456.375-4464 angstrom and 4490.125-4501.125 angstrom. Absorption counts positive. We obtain 0.39 angstrom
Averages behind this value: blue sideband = 16.8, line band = 17.2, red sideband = 18.2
